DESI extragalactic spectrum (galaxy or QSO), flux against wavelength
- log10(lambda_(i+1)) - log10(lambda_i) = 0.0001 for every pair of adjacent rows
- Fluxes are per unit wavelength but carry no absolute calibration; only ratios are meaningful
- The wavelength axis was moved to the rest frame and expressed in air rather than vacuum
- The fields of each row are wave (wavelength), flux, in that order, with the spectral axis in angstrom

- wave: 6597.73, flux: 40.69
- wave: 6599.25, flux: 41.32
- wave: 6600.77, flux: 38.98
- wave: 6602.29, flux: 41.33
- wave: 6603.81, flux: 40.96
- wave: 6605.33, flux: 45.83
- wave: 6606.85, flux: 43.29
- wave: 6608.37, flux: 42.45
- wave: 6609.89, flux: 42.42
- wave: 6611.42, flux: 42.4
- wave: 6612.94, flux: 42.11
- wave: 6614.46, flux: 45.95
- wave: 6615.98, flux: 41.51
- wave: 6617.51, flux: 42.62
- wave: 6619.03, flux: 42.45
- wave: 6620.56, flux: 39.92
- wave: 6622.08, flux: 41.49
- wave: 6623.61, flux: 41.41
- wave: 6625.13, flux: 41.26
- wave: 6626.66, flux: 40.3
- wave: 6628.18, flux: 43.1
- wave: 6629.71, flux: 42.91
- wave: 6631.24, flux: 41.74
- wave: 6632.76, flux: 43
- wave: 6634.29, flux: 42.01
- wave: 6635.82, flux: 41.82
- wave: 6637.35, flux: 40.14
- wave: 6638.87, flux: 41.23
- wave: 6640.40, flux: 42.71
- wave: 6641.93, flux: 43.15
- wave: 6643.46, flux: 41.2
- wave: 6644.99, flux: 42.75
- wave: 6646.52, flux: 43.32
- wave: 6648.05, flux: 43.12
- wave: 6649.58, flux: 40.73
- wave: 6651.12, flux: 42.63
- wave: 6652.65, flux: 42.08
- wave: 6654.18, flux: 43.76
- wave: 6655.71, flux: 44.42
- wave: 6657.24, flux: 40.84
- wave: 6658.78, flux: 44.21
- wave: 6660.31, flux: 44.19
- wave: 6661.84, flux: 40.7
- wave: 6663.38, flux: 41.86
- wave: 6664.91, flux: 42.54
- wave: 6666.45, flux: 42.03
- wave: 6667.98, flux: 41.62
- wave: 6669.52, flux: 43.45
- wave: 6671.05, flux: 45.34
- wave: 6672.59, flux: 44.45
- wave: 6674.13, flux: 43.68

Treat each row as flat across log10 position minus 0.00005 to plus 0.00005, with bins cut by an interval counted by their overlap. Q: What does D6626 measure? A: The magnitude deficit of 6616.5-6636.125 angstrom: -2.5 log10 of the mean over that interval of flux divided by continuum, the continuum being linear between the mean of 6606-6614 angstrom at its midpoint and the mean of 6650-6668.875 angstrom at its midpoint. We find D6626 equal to 0.021 mag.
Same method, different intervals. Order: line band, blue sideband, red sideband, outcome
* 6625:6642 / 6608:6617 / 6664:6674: 0.03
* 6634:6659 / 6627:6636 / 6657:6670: 0.00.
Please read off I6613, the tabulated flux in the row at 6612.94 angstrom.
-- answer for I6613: 42.11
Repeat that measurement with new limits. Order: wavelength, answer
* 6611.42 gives 42.4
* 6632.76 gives 43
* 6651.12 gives 42.63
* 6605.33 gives 45.83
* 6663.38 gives 41.86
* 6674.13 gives 43.68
